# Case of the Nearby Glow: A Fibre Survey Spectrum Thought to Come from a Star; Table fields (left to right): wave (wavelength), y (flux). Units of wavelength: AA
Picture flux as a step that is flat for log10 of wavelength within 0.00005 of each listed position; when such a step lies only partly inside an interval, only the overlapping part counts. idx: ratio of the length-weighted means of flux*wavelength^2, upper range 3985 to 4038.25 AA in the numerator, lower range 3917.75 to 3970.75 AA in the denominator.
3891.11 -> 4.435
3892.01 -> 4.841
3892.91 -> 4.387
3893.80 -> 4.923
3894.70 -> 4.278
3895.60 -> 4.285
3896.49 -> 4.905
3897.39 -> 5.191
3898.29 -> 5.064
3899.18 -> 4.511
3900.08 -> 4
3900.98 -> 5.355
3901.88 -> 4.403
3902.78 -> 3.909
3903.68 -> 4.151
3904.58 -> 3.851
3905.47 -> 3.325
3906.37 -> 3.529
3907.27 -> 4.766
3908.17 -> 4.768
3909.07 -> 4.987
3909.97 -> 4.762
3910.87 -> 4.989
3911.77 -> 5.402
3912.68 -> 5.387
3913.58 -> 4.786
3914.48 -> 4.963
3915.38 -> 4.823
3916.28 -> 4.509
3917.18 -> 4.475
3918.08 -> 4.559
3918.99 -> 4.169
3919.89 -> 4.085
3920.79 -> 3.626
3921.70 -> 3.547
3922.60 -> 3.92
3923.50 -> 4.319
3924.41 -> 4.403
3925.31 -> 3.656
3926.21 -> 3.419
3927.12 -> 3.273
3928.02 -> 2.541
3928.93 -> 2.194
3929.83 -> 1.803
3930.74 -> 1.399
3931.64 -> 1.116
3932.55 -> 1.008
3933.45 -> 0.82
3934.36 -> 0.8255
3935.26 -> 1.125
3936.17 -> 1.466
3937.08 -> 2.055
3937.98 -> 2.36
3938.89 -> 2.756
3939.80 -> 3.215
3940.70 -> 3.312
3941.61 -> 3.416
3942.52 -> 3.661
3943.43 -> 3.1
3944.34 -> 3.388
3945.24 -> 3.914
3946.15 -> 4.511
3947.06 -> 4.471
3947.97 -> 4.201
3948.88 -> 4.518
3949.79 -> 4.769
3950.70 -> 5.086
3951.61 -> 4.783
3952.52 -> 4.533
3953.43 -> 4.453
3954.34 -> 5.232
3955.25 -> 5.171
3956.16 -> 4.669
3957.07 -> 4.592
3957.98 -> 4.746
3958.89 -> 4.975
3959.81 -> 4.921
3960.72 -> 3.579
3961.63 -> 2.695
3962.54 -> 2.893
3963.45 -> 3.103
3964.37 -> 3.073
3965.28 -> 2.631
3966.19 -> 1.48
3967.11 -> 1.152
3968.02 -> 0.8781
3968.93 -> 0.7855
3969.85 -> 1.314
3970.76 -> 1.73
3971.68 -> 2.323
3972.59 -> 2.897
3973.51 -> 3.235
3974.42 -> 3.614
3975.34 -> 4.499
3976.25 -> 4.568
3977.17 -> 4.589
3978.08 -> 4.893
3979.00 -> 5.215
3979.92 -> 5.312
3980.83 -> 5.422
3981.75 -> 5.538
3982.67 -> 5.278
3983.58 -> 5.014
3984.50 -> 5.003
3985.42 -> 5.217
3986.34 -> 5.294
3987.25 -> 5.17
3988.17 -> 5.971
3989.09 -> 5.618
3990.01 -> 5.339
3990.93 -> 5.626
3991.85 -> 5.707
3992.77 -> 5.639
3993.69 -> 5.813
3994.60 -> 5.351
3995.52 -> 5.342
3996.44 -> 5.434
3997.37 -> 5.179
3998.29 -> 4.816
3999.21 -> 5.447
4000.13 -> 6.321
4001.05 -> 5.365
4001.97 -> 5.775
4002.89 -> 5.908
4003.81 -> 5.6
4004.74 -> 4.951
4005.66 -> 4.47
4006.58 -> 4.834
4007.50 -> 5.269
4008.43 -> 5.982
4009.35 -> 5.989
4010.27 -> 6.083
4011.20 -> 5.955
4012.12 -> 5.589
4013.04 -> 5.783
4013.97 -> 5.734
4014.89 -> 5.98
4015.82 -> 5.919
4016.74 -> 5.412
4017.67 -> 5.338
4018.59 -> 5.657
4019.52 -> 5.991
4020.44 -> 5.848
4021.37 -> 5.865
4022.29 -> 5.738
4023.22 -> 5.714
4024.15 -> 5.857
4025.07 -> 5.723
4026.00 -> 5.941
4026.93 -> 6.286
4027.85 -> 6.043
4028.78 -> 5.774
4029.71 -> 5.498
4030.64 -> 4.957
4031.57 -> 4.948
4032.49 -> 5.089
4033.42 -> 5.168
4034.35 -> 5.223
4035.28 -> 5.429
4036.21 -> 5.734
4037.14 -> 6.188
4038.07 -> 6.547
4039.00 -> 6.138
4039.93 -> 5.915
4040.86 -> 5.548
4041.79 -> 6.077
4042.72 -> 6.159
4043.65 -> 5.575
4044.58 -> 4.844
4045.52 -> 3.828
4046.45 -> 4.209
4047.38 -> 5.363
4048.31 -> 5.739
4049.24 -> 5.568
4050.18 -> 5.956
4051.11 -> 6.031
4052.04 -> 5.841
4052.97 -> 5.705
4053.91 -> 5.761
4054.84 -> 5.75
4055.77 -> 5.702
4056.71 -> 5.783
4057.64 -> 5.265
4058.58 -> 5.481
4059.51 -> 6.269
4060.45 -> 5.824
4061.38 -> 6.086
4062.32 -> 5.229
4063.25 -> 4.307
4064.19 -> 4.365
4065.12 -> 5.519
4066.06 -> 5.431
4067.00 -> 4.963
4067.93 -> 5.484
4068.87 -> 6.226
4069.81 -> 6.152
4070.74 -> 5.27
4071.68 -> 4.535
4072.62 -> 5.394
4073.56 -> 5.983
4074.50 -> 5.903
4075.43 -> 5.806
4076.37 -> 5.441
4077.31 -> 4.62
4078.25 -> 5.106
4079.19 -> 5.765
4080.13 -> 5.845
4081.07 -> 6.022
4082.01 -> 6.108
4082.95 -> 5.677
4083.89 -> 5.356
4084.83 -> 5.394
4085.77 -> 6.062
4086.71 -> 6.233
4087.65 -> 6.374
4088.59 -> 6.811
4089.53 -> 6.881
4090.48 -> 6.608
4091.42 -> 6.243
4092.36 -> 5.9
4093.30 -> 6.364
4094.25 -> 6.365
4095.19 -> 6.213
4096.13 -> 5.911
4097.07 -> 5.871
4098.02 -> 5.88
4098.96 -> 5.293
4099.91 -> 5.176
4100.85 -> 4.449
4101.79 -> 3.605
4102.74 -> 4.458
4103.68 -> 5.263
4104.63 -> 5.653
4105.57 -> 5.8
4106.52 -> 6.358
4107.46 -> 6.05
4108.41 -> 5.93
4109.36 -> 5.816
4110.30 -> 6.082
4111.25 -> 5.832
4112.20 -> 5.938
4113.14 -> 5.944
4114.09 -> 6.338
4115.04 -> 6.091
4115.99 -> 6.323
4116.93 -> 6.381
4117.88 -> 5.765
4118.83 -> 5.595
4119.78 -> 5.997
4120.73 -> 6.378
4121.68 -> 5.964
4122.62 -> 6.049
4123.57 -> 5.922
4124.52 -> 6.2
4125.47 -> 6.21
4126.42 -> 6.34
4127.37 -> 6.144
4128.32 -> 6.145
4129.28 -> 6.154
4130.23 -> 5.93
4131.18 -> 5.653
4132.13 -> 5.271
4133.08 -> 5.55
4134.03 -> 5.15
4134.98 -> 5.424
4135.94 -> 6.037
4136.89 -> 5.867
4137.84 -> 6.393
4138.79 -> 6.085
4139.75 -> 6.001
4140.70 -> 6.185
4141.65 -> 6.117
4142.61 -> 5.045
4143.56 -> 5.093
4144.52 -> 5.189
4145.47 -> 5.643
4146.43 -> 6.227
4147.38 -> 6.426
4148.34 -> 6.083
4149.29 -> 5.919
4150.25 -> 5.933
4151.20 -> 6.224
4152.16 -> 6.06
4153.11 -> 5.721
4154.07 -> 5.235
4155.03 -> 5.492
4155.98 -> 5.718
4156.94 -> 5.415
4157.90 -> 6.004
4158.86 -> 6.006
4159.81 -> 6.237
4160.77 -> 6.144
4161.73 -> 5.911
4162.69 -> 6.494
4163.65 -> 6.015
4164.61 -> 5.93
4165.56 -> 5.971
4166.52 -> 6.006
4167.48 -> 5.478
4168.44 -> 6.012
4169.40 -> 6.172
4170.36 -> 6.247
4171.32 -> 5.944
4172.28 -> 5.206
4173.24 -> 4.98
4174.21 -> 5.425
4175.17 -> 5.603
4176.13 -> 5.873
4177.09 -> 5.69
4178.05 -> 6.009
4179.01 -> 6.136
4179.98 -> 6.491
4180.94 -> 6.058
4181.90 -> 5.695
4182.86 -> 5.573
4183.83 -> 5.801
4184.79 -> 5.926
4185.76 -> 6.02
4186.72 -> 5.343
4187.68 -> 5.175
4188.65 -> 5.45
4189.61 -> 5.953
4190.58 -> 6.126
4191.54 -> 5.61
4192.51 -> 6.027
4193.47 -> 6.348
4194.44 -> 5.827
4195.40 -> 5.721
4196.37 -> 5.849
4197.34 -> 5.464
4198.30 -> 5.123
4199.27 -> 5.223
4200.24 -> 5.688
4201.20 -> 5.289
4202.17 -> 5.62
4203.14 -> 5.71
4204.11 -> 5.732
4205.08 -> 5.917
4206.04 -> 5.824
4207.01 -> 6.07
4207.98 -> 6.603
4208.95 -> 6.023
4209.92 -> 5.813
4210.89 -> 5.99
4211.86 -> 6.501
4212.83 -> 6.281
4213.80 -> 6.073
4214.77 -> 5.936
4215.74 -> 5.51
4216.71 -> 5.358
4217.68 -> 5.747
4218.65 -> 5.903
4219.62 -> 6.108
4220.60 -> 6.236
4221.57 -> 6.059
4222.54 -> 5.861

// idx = 1.80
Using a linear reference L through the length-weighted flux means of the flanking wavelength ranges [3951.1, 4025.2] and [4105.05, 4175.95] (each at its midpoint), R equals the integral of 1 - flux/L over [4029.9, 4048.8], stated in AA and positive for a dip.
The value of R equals -1.0 AA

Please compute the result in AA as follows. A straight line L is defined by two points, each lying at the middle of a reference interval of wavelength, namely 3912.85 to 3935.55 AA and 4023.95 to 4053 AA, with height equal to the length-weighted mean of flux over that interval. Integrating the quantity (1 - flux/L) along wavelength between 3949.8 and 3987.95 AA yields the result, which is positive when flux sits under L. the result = 1.6 AA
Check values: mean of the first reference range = 3.22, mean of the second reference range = 5.59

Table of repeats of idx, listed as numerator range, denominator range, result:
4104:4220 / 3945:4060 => 1.26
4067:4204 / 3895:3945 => 1.78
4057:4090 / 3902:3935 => 1.67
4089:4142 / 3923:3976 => 2.03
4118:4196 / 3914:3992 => 1.74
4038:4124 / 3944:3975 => 1.71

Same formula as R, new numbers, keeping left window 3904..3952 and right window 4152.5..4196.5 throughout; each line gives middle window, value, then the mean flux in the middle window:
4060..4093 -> -5.0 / 5.69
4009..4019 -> -3.2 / 5.77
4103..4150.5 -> -4.6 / 5.91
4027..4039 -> -2.8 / 5.6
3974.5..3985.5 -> -2.5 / 4.99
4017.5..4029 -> -3.6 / 5.85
